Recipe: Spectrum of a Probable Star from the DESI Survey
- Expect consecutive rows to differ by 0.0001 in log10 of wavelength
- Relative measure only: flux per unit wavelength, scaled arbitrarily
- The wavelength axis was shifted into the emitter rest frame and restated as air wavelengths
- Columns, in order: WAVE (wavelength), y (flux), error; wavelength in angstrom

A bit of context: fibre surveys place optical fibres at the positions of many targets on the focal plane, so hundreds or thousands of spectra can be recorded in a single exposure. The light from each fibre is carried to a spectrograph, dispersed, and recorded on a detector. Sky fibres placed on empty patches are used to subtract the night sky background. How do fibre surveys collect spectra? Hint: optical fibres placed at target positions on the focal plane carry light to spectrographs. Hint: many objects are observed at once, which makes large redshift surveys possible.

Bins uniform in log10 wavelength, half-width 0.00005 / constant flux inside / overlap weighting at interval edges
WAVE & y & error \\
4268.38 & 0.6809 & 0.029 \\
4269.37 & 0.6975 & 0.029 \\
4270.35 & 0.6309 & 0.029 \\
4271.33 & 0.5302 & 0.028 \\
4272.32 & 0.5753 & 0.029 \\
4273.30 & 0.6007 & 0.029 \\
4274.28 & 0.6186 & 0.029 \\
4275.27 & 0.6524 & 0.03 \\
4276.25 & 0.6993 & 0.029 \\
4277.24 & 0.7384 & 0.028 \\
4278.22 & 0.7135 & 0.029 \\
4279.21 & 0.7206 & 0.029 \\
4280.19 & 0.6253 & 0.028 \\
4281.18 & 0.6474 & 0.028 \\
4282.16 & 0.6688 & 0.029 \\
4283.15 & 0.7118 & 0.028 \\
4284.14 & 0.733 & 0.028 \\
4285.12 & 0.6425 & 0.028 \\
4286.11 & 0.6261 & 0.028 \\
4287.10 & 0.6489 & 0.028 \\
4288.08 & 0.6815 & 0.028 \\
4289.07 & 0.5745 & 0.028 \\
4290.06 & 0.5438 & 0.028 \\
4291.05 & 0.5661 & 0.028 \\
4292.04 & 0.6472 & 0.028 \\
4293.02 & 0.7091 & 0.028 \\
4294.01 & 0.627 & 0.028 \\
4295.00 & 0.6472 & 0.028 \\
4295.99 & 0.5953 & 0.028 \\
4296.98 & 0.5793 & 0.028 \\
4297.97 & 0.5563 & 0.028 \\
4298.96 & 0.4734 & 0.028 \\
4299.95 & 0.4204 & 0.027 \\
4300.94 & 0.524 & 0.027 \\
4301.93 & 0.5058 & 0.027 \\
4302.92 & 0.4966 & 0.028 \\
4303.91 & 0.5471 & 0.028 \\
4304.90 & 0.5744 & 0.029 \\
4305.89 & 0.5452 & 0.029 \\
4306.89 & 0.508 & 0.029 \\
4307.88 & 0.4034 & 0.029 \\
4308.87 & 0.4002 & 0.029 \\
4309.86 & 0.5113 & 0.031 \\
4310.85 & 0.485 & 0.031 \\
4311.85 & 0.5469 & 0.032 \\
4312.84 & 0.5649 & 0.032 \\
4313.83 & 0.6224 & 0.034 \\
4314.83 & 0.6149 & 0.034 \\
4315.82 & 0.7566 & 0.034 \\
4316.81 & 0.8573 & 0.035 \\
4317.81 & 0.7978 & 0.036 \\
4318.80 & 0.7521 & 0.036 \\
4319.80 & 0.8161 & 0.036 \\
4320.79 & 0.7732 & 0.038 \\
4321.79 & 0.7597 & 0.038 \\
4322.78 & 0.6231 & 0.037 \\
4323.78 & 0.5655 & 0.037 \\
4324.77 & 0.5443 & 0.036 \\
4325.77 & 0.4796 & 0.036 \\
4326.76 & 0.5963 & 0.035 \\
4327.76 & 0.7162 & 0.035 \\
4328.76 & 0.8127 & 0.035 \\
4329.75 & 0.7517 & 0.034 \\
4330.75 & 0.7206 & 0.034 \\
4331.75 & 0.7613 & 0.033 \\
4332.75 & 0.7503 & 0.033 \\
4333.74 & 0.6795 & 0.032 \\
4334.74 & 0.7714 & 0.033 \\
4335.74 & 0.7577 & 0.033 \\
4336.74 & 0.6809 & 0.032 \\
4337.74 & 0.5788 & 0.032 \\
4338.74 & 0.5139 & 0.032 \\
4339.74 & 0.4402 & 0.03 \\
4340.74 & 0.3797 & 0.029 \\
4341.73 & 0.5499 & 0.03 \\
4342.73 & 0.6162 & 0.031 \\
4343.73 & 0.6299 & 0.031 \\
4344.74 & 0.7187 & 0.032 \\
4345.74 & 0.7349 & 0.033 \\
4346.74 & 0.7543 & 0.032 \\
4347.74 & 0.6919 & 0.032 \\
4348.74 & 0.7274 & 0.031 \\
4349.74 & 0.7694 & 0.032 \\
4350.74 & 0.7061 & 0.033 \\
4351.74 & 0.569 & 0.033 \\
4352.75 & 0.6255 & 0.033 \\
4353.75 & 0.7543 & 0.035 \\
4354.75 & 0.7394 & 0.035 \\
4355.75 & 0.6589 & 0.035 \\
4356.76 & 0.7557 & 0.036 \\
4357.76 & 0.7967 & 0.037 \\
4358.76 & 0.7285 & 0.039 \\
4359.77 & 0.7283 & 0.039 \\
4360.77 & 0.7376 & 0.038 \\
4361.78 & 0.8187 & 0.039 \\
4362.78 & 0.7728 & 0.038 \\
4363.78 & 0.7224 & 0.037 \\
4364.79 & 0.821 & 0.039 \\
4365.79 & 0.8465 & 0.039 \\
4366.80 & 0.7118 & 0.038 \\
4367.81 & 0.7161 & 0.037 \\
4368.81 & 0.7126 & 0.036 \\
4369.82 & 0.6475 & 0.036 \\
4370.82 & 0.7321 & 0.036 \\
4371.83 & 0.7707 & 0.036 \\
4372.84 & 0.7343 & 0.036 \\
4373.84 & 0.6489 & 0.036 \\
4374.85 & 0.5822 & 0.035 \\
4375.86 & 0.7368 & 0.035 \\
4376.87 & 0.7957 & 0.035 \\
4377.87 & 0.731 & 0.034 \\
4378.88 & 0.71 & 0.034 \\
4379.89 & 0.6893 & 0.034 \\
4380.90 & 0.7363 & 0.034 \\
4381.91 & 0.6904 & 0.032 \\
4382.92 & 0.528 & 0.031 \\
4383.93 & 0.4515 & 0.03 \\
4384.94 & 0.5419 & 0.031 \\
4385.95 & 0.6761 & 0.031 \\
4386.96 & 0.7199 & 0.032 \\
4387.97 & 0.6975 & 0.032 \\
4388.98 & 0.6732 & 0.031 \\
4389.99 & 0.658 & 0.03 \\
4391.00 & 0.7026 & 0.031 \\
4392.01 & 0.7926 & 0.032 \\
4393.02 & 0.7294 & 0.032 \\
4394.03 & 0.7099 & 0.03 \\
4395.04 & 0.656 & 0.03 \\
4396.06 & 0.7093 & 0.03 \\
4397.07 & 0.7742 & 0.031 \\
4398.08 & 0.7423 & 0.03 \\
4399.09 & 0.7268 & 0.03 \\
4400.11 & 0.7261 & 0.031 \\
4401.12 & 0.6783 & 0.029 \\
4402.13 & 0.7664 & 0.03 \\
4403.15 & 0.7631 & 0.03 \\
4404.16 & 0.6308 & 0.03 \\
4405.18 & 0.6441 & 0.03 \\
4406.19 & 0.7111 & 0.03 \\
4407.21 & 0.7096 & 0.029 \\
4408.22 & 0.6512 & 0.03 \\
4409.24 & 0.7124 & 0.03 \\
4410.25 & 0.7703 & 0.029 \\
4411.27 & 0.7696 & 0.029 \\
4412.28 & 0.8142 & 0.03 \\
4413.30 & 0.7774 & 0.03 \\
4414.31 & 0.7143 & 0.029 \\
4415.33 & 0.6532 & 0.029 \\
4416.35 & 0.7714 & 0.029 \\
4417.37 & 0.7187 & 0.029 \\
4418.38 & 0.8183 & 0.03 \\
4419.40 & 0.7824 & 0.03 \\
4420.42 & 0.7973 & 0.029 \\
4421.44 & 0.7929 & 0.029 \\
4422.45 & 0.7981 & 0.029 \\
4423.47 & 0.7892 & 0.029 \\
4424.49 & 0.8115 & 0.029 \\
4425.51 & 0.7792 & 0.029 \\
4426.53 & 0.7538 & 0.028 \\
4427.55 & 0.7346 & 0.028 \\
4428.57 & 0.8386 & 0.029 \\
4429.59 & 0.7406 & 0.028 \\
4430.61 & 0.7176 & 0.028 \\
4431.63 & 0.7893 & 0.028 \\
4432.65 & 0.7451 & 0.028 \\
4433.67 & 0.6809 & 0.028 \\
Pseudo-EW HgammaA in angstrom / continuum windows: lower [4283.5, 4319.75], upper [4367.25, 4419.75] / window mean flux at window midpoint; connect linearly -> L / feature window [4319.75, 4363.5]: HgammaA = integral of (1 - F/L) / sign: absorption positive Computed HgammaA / -2.7 angstrom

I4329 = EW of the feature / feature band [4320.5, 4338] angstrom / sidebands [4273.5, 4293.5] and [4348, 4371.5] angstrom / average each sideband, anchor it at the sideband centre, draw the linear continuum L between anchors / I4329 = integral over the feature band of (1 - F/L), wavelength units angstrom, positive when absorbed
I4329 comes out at 0.4 angstrom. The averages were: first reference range 0.658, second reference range 0.73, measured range 0.685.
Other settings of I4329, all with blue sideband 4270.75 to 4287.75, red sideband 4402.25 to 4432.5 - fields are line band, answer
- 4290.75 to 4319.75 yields 3.9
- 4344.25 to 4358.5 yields -0.2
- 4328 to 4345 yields 1.0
